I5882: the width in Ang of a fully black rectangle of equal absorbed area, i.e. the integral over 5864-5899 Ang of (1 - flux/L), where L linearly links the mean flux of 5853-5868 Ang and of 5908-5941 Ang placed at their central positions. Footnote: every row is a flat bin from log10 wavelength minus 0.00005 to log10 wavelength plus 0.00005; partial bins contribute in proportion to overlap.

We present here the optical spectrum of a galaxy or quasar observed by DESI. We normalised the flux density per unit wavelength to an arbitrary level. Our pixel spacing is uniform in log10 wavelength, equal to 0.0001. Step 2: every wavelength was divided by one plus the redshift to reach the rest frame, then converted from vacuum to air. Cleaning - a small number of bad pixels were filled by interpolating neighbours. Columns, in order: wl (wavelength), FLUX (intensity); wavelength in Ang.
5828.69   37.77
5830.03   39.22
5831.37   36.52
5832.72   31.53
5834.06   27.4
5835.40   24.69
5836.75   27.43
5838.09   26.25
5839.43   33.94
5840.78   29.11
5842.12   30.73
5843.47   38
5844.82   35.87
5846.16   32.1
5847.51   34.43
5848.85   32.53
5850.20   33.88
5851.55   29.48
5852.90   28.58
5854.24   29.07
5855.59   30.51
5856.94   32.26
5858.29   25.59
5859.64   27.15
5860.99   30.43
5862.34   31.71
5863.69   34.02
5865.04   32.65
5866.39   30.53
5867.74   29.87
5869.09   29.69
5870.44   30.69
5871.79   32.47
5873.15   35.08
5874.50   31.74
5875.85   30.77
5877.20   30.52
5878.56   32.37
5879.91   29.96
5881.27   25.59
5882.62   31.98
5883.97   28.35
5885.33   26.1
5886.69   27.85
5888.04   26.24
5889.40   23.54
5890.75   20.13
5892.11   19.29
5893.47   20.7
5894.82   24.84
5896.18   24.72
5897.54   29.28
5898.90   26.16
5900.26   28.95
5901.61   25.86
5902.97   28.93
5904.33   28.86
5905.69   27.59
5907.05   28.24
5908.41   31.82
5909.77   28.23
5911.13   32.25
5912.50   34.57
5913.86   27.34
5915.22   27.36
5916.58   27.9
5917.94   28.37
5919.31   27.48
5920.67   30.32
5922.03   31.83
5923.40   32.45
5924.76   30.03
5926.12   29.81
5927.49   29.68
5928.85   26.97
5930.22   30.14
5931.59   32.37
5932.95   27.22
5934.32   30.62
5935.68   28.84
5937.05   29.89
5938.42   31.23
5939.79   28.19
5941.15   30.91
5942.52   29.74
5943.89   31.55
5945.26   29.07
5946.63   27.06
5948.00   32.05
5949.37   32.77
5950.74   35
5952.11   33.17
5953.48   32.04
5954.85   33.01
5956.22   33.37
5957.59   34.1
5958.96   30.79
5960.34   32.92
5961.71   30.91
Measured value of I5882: 2.2 Ang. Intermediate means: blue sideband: 30.3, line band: 28.2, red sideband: 29.8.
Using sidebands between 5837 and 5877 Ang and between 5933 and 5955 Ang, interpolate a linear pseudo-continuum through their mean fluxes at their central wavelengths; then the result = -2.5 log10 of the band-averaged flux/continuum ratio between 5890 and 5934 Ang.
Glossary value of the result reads 0.10 mag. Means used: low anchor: 31.3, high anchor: 30.8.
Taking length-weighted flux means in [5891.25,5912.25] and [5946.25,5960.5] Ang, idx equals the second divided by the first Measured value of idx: 1.20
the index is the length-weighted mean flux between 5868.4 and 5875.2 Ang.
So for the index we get 31.9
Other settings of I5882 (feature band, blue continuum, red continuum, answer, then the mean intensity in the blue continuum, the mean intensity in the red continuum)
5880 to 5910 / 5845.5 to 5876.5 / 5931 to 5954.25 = 4.2 Ang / 31.1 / 30.7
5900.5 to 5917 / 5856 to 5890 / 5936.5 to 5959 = 0.8 Ang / 29.9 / 31.4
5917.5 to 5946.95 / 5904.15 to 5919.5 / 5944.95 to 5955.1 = 0.8 Ang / 29.2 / 31.8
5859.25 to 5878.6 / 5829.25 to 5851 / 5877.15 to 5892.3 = -1.8 Ang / 32.1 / 26.9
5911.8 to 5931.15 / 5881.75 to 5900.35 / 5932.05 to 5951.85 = -0.8 Ang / 25.5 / 30.4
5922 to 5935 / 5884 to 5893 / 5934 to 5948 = -0.7 Ang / 24.1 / 29.8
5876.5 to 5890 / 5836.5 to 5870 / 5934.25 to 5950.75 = 1.1 Ang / 31.1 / 30.3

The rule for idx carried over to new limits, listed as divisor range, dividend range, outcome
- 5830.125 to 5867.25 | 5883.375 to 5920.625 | 0.87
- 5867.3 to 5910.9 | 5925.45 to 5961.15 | 1.10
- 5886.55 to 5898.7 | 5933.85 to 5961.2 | 1.31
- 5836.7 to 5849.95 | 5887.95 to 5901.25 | 0.75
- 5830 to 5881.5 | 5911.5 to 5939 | 0.96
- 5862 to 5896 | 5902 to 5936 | 1.03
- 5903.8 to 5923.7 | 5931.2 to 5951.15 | 1.03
